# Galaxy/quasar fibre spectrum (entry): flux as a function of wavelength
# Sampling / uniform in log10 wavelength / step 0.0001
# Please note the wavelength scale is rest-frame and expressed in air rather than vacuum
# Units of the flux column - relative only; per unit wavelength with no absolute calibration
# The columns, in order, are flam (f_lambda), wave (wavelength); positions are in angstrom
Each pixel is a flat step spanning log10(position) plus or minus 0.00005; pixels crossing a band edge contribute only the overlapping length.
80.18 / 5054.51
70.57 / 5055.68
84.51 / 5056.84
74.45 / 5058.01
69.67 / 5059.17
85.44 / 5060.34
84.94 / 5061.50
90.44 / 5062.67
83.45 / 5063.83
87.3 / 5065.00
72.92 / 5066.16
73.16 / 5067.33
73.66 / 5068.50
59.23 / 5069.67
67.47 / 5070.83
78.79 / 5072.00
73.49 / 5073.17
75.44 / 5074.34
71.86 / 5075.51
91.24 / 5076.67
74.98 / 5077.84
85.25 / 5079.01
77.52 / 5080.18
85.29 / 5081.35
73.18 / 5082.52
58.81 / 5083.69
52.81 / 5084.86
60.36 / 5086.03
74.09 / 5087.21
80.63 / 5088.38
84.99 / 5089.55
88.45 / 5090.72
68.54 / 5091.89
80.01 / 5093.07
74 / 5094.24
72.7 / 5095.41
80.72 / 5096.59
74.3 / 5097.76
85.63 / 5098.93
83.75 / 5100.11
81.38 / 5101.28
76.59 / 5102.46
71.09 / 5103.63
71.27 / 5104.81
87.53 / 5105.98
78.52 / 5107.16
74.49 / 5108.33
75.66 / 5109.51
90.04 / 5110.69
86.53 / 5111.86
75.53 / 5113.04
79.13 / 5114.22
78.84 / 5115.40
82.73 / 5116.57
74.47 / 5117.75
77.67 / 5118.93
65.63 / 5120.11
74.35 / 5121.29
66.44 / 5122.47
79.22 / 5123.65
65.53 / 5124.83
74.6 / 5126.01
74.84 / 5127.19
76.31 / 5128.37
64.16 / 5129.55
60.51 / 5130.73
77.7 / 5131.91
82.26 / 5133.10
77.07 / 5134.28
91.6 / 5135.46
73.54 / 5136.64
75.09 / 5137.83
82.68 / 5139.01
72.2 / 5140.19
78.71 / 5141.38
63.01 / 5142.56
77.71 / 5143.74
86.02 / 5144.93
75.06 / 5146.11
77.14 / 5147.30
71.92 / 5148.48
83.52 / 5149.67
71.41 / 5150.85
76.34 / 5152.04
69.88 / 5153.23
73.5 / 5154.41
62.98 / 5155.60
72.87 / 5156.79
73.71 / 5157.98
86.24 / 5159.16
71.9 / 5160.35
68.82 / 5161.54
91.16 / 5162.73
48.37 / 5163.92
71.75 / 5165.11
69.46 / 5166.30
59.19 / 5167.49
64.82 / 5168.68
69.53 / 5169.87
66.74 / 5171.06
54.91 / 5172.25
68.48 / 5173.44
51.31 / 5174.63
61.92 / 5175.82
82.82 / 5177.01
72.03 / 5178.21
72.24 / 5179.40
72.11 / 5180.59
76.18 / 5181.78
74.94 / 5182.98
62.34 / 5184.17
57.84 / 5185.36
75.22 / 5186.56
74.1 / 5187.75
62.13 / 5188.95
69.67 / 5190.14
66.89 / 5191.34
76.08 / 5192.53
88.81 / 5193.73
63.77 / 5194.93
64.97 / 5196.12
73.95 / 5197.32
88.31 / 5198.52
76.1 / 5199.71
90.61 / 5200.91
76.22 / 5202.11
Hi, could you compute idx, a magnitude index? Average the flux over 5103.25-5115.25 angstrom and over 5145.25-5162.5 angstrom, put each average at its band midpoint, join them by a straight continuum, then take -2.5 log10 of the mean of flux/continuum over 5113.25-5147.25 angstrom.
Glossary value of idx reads 0.023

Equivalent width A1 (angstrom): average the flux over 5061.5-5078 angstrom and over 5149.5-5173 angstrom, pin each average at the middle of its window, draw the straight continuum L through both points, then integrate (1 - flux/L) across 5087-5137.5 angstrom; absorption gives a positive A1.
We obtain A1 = -2.22 angstrom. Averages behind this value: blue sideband 77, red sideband 70.1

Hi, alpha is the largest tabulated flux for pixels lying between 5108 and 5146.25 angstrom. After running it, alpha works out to 91.6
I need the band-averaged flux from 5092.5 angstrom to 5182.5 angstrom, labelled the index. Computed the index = 74.2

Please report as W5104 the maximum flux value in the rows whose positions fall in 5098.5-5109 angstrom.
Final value 87.53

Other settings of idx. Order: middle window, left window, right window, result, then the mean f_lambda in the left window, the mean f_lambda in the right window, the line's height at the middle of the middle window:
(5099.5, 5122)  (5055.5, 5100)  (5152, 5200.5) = -0.05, 76.5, 70.4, 74.4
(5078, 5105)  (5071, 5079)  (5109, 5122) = 0.03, 77.7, 78.1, 77.8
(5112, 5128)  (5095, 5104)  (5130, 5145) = 0.04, 78.5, 76.3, 77.3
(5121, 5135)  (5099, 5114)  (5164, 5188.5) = 0.04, 79.6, 67.5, 75.8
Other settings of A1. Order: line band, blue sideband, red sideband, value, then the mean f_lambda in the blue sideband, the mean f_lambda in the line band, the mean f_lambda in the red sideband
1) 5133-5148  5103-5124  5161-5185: -1.0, 77.2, 77.7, 67.9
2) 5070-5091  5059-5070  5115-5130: 0.7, 78.7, 74.9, 73.5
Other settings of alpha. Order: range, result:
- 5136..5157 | 86.02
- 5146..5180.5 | 91.16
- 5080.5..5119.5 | 90.04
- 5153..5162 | 86.24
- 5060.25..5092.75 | 91.24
